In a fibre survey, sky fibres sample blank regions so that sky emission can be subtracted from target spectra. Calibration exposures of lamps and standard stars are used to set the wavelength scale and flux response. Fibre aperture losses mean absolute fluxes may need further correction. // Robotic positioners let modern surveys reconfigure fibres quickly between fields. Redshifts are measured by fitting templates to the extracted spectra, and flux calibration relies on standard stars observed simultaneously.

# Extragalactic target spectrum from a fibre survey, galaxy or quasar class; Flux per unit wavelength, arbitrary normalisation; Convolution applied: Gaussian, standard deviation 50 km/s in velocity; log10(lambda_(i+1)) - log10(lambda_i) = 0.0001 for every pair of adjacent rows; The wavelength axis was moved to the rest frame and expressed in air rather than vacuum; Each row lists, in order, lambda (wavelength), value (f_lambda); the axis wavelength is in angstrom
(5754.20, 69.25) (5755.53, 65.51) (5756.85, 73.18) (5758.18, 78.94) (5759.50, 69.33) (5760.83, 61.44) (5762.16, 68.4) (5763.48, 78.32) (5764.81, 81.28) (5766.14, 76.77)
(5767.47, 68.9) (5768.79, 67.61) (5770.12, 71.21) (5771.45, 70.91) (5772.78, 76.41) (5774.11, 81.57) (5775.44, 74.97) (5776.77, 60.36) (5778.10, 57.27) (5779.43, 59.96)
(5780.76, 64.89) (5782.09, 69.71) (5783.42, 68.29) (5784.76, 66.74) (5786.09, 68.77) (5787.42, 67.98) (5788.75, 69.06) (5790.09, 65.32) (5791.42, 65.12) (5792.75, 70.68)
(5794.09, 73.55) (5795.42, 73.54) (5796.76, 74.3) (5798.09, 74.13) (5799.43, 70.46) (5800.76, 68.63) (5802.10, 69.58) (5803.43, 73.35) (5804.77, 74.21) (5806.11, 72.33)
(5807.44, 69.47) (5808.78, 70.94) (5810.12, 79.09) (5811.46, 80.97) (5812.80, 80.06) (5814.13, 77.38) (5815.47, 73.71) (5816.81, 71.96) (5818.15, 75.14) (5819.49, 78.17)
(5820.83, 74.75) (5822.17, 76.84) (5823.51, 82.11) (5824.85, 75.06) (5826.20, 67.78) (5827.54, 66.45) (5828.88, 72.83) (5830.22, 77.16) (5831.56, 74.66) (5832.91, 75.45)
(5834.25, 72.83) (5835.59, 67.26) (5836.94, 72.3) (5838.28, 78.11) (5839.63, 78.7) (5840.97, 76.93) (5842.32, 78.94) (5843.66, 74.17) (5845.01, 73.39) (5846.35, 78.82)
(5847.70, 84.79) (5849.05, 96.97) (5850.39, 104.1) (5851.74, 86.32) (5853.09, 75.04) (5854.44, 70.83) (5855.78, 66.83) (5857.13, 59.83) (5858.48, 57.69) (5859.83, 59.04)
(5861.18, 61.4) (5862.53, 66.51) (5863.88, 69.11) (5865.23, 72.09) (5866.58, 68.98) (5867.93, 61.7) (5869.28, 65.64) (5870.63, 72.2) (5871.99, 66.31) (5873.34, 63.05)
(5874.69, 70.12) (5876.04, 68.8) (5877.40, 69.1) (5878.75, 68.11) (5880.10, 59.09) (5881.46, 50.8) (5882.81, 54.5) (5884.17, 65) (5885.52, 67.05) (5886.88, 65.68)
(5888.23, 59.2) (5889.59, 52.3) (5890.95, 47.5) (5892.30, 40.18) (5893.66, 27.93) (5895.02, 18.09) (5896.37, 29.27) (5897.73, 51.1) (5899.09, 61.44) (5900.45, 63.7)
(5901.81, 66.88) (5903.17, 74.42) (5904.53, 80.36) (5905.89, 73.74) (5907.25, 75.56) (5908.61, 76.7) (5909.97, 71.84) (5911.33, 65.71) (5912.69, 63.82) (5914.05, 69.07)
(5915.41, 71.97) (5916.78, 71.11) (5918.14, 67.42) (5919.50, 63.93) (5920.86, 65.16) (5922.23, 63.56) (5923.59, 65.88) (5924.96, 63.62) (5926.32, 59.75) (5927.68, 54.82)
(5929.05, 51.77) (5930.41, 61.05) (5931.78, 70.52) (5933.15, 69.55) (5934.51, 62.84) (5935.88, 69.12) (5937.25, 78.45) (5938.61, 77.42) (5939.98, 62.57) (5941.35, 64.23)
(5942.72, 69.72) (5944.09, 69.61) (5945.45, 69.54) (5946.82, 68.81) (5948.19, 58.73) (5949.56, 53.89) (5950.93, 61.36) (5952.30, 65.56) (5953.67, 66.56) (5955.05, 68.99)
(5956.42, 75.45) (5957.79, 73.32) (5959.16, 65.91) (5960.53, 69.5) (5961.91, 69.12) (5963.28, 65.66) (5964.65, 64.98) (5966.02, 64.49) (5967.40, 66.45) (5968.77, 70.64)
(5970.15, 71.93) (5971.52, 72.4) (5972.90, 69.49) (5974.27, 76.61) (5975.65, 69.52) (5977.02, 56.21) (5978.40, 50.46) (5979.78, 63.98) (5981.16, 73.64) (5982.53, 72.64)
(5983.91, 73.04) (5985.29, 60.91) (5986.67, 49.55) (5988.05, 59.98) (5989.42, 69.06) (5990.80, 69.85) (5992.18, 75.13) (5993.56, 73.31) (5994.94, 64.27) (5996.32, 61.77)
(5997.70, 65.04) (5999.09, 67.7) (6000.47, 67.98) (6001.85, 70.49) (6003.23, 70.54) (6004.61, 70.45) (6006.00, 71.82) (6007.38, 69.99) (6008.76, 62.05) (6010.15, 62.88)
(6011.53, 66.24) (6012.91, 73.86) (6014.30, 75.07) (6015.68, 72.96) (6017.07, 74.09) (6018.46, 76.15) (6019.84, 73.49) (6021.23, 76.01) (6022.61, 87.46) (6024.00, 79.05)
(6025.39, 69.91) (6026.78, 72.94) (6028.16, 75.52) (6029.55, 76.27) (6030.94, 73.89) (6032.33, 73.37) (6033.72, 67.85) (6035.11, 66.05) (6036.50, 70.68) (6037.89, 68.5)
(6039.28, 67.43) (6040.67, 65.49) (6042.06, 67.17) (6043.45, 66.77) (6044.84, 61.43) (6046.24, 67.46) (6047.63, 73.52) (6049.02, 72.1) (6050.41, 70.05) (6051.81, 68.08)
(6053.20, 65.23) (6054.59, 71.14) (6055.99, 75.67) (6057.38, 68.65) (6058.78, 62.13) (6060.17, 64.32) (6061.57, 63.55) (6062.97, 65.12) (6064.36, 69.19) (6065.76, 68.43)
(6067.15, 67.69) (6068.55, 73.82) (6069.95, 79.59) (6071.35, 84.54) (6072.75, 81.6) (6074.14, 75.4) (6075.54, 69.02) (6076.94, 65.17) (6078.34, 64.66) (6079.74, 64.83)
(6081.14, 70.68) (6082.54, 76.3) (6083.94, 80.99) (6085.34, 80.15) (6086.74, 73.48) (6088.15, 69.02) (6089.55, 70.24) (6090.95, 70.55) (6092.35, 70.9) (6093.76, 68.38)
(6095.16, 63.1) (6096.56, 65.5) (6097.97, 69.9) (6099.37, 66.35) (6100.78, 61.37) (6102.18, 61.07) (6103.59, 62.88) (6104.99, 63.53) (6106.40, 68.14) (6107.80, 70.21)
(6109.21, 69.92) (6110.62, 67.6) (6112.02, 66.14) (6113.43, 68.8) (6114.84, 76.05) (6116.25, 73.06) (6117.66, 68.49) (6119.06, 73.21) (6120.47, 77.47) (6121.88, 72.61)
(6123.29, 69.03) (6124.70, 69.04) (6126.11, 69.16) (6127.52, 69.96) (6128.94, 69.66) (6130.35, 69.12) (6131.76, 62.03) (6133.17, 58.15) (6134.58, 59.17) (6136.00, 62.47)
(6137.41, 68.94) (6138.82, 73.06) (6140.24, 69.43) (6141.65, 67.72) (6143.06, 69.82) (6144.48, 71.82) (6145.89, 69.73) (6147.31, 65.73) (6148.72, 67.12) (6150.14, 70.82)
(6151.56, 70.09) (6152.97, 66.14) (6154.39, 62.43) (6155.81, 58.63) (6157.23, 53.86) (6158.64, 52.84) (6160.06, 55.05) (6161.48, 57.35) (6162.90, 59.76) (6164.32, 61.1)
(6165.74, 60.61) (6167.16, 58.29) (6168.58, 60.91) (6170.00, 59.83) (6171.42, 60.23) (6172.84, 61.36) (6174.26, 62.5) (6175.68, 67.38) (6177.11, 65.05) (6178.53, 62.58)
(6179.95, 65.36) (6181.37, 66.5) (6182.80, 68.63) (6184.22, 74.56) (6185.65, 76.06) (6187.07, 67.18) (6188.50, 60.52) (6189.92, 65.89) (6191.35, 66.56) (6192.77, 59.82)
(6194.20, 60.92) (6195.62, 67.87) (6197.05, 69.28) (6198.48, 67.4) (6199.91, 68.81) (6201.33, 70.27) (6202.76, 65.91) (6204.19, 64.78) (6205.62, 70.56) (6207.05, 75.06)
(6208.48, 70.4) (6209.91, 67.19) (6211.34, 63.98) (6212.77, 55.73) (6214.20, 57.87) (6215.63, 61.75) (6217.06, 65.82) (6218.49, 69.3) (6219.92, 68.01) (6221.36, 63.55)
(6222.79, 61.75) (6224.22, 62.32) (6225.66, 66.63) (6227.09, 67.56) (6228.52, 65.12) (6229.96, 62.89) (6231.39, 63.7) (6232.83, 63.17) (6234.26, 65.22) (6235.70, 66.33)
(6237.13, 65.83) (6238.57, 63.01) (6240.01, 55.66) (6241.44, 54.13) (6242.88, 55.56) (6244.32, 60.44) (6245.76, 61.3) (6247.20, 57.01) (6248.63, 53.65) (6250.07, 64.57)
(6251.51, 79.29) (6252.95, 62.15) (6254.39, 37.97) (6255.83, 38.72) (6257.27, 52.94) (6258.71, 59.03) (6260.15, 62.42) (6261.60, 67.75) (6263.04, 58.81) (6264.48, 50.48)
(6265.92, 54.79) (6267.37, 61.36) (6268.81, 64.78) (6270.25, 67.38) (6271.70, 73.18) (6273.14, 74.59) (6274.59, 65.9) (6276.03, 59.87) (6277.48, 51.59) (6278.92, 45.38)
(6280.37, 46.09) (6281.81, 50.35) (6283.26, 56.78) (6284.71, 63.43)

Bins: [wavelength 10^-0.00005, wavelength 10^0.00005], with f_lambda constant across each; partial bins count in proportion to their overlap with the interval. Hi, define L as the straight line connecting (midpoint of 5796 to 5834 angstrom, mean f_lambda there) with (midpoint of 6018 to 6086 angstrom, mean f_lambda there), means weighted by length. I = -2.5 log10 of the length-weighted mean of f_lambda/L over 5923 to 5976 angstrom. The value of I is 0.09 mag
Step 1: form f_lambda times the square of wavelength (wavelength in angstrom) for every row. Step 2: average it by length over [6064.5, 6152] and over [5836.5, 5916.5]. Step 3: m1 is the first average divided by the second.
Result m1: 1.13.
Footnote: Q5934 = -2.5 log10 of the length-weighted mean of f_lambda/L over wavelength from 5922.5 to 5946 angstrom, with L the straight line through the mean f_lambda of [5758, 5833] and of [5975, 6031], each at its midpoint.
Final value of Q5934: 0.07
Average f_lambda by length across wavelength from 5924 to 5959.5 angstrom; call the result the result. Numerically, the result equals 65.9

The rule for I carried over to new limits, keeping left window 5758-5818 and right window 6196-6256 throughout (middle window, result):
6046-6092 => -0.08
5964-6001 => 0.02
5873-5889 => 0.10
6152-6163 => 0.11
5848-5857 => -0.17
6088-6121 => -0.05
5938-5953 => 0.05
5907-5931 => 0.05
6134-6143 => -0.04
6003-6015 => -0.03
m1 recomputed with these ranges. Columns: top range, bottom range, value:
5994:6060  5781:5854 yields 1.01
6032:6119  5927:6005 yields 1.08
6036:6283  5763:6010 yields 1.05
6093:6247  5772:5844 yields 1.02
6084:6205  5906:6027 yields 1.04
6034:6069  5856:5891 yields 1.14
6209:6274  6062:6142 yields 0.93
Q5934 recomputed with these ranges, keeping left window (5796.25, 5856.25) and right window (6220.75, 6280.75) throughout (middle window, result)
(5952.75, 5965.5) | 0.036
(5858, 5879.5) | 0.124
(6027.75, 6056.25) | -0.024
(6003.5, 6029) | -0.058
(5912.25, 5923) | 0.085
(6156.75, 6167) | 0.113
